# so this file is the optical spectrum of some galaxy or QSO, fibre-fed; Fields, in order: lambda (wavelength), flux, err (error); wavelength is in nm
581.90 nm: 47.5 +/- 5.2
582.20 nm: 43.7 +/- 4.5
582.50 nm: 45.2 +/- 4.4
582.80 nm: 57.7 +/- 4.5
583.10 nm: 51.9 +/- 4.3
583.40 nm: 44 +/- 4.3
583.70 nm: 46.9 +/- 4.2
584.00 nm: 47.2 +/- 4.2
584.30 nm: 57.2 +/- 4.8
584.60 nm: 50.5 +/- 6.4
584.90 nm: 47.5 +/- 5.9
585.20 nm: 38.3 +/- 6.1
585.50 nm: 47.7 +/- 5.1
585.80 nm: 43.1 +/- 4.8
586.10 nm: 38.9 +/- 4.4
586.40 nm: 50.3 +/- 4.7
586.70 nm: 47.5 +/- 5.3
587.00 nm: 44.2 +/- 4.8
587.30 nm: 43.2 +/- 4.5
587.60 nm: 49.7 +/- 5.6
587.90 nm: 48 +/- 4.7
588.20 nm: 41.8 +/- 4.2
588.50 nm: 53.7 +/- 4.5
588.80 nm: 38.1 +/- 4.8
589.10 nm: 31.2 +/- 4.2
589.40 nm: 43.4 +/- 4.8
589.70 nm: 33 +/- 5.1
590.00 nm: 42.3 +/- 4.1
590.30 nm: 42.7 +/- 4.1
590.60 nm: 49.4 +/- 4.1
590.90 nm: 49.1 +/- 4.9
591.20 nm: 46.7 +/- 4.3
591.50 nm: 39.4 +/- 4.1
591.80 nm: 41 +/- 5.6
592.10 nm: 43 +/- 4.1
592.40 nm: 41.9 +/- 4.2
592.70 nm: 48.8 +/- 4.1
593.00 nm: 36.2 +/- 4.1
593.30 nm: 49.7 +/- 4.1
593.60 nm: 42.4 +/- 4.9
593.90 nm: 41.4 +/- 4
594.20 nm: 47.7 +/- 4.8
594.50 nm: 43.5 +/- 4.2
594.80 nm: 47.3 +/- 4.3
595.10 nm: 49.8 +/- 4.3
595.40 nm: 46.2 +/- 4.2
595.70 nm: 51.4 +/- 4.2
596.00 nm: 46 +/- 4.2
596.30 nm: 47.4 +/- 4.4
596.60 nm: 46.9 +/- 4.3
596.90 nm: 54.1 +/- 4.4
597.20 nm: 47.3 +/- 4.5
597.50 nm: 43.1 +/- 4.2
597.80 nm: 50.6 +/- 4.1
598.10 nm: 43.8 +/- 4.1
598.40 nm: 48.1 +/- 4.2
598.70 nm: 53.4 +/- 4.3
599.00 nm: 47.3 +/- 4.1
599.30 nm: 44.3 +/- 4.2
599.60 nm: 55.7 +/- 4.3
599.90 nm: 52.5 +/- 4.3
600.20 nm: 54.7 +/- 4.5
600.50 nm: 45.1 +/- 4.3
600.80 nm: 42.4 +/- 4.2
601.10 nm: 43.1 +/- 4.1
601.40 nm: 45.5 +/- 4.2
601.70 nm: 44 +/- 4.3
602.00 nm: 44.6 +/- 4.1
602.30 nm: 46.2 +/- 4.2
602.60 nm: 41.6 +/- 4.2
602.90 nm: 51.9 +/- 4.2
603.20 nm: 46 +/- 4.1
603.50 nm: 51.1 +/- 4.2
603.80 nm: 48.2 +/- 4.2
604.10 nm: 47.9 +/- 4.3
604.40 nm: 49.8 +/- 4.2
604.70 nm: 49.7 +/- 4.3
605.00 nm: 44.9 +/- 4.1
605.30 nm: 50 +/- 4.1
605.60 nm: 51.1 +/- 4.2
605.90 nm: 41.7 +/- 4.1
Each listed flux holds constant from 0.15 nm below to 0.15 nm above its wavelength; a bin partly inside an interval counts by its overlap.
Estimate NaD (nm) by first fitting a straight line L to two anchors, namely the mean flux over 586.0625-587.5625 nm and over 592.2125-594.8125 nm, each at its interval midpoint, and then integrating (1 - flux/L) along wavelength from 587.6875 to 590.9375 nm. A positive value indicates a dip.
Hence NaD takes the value 0.16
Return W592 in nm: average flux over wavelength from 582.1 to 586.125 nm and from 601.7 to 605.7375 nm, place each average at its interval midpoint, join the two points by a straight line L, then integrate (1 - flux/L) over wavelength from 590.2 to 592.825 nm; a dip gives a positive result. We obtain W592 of 0.16 nm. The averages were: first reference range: 47.4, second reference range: 47.8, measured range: 44.7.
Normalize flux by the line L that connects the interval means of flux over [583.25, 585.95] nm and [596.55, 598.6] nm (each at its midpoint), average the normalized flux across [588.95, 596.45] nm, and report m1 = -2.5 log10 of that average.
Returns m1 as 0.08 mag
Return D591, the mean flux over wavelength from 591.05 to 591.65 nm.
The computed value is 43.1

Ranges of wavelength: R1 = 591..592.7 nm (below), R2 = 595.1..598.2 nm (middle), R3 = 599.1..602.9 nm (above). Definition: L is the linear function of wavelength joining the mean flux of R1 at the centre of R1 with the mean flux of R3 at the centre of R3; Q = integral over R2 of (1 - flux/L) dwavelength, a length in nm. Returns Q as -0.19 nm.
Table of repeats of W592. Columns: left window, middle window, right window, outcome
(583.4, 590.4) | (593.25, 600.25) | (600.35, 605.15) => -0.348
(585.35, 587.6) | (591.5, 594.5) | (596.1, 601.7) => 0.214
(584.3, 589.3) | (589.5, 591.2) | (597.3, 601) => 0.087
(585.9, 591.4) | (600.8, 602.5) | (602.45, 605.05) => 0.110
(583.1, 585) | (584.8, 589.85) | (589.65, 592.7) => 0.336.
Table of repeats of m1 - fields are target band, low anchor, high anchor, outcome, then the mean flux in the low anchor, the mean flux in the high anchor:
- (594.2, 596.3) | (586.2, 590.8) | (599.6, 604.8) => -0.040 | 43.9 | 47.5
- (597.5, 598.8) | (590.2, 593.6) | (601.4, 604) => -0.057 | 44.3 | 46.7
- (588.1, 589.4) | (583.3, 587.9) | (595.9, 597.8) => 0.133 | 46.5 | 47.8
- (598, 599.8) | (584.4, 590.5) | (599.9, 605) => -0.061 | 43.9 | 47.1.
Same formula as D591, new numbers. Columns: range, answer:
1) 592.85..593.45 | 43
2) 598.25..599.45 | 48.3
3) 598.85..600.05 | 49.9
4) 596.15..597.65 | 47.8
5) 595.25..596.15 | 47.9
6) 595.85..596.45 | 46.7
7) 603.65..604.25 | 48.1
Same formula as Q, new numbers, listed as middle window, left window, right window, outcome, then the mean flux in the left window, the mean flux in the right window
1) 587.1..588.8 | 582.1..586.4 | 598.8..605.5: 0.035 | 47.3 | 47.6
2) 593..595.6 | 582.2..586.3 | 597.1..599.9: 0.138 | 47.3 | 48.4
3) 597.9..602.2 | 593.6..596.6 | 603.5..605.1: 0.008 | 46.5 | 48.5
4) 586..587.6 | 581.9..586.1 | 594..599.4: 0.068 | 47.4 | 47.7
